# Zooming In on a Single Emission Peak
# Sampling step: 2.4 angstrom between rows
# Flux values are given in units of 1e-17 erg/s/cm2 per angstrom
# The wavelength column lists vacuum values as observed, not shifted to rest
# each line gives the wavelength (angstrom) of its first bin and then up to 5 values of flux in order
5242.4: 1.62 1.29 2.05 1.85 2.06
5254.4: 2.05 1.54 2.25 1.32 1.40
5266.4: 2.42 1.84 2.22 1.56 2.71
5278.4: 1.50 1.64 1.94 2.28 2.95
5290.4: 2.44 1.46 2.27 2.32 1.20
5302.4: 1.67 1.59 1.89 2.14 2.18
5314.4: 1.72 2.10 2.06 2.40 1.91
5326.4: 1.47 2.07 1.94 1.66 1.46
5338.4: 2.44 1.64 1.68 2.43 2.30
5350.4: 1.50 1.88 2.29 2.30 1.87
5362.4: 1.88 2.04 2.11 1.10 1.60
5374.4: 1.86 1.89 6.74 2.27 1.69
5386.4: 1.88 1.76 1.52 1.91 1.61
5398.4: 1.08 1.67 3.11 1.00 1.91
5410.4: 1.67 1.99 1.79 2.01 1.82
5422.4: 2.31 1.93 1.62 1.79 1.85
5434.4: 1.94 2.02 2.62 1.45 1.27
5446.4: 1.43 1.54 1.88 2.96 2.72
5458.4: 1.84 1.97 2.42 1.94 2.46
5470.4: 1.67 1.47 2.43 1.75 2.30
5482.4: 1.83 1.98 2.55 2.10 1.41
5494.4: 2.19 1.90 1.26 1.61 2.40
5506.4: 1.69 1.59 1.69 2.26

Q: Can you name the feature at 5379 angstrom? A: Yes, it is H-beta 4861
